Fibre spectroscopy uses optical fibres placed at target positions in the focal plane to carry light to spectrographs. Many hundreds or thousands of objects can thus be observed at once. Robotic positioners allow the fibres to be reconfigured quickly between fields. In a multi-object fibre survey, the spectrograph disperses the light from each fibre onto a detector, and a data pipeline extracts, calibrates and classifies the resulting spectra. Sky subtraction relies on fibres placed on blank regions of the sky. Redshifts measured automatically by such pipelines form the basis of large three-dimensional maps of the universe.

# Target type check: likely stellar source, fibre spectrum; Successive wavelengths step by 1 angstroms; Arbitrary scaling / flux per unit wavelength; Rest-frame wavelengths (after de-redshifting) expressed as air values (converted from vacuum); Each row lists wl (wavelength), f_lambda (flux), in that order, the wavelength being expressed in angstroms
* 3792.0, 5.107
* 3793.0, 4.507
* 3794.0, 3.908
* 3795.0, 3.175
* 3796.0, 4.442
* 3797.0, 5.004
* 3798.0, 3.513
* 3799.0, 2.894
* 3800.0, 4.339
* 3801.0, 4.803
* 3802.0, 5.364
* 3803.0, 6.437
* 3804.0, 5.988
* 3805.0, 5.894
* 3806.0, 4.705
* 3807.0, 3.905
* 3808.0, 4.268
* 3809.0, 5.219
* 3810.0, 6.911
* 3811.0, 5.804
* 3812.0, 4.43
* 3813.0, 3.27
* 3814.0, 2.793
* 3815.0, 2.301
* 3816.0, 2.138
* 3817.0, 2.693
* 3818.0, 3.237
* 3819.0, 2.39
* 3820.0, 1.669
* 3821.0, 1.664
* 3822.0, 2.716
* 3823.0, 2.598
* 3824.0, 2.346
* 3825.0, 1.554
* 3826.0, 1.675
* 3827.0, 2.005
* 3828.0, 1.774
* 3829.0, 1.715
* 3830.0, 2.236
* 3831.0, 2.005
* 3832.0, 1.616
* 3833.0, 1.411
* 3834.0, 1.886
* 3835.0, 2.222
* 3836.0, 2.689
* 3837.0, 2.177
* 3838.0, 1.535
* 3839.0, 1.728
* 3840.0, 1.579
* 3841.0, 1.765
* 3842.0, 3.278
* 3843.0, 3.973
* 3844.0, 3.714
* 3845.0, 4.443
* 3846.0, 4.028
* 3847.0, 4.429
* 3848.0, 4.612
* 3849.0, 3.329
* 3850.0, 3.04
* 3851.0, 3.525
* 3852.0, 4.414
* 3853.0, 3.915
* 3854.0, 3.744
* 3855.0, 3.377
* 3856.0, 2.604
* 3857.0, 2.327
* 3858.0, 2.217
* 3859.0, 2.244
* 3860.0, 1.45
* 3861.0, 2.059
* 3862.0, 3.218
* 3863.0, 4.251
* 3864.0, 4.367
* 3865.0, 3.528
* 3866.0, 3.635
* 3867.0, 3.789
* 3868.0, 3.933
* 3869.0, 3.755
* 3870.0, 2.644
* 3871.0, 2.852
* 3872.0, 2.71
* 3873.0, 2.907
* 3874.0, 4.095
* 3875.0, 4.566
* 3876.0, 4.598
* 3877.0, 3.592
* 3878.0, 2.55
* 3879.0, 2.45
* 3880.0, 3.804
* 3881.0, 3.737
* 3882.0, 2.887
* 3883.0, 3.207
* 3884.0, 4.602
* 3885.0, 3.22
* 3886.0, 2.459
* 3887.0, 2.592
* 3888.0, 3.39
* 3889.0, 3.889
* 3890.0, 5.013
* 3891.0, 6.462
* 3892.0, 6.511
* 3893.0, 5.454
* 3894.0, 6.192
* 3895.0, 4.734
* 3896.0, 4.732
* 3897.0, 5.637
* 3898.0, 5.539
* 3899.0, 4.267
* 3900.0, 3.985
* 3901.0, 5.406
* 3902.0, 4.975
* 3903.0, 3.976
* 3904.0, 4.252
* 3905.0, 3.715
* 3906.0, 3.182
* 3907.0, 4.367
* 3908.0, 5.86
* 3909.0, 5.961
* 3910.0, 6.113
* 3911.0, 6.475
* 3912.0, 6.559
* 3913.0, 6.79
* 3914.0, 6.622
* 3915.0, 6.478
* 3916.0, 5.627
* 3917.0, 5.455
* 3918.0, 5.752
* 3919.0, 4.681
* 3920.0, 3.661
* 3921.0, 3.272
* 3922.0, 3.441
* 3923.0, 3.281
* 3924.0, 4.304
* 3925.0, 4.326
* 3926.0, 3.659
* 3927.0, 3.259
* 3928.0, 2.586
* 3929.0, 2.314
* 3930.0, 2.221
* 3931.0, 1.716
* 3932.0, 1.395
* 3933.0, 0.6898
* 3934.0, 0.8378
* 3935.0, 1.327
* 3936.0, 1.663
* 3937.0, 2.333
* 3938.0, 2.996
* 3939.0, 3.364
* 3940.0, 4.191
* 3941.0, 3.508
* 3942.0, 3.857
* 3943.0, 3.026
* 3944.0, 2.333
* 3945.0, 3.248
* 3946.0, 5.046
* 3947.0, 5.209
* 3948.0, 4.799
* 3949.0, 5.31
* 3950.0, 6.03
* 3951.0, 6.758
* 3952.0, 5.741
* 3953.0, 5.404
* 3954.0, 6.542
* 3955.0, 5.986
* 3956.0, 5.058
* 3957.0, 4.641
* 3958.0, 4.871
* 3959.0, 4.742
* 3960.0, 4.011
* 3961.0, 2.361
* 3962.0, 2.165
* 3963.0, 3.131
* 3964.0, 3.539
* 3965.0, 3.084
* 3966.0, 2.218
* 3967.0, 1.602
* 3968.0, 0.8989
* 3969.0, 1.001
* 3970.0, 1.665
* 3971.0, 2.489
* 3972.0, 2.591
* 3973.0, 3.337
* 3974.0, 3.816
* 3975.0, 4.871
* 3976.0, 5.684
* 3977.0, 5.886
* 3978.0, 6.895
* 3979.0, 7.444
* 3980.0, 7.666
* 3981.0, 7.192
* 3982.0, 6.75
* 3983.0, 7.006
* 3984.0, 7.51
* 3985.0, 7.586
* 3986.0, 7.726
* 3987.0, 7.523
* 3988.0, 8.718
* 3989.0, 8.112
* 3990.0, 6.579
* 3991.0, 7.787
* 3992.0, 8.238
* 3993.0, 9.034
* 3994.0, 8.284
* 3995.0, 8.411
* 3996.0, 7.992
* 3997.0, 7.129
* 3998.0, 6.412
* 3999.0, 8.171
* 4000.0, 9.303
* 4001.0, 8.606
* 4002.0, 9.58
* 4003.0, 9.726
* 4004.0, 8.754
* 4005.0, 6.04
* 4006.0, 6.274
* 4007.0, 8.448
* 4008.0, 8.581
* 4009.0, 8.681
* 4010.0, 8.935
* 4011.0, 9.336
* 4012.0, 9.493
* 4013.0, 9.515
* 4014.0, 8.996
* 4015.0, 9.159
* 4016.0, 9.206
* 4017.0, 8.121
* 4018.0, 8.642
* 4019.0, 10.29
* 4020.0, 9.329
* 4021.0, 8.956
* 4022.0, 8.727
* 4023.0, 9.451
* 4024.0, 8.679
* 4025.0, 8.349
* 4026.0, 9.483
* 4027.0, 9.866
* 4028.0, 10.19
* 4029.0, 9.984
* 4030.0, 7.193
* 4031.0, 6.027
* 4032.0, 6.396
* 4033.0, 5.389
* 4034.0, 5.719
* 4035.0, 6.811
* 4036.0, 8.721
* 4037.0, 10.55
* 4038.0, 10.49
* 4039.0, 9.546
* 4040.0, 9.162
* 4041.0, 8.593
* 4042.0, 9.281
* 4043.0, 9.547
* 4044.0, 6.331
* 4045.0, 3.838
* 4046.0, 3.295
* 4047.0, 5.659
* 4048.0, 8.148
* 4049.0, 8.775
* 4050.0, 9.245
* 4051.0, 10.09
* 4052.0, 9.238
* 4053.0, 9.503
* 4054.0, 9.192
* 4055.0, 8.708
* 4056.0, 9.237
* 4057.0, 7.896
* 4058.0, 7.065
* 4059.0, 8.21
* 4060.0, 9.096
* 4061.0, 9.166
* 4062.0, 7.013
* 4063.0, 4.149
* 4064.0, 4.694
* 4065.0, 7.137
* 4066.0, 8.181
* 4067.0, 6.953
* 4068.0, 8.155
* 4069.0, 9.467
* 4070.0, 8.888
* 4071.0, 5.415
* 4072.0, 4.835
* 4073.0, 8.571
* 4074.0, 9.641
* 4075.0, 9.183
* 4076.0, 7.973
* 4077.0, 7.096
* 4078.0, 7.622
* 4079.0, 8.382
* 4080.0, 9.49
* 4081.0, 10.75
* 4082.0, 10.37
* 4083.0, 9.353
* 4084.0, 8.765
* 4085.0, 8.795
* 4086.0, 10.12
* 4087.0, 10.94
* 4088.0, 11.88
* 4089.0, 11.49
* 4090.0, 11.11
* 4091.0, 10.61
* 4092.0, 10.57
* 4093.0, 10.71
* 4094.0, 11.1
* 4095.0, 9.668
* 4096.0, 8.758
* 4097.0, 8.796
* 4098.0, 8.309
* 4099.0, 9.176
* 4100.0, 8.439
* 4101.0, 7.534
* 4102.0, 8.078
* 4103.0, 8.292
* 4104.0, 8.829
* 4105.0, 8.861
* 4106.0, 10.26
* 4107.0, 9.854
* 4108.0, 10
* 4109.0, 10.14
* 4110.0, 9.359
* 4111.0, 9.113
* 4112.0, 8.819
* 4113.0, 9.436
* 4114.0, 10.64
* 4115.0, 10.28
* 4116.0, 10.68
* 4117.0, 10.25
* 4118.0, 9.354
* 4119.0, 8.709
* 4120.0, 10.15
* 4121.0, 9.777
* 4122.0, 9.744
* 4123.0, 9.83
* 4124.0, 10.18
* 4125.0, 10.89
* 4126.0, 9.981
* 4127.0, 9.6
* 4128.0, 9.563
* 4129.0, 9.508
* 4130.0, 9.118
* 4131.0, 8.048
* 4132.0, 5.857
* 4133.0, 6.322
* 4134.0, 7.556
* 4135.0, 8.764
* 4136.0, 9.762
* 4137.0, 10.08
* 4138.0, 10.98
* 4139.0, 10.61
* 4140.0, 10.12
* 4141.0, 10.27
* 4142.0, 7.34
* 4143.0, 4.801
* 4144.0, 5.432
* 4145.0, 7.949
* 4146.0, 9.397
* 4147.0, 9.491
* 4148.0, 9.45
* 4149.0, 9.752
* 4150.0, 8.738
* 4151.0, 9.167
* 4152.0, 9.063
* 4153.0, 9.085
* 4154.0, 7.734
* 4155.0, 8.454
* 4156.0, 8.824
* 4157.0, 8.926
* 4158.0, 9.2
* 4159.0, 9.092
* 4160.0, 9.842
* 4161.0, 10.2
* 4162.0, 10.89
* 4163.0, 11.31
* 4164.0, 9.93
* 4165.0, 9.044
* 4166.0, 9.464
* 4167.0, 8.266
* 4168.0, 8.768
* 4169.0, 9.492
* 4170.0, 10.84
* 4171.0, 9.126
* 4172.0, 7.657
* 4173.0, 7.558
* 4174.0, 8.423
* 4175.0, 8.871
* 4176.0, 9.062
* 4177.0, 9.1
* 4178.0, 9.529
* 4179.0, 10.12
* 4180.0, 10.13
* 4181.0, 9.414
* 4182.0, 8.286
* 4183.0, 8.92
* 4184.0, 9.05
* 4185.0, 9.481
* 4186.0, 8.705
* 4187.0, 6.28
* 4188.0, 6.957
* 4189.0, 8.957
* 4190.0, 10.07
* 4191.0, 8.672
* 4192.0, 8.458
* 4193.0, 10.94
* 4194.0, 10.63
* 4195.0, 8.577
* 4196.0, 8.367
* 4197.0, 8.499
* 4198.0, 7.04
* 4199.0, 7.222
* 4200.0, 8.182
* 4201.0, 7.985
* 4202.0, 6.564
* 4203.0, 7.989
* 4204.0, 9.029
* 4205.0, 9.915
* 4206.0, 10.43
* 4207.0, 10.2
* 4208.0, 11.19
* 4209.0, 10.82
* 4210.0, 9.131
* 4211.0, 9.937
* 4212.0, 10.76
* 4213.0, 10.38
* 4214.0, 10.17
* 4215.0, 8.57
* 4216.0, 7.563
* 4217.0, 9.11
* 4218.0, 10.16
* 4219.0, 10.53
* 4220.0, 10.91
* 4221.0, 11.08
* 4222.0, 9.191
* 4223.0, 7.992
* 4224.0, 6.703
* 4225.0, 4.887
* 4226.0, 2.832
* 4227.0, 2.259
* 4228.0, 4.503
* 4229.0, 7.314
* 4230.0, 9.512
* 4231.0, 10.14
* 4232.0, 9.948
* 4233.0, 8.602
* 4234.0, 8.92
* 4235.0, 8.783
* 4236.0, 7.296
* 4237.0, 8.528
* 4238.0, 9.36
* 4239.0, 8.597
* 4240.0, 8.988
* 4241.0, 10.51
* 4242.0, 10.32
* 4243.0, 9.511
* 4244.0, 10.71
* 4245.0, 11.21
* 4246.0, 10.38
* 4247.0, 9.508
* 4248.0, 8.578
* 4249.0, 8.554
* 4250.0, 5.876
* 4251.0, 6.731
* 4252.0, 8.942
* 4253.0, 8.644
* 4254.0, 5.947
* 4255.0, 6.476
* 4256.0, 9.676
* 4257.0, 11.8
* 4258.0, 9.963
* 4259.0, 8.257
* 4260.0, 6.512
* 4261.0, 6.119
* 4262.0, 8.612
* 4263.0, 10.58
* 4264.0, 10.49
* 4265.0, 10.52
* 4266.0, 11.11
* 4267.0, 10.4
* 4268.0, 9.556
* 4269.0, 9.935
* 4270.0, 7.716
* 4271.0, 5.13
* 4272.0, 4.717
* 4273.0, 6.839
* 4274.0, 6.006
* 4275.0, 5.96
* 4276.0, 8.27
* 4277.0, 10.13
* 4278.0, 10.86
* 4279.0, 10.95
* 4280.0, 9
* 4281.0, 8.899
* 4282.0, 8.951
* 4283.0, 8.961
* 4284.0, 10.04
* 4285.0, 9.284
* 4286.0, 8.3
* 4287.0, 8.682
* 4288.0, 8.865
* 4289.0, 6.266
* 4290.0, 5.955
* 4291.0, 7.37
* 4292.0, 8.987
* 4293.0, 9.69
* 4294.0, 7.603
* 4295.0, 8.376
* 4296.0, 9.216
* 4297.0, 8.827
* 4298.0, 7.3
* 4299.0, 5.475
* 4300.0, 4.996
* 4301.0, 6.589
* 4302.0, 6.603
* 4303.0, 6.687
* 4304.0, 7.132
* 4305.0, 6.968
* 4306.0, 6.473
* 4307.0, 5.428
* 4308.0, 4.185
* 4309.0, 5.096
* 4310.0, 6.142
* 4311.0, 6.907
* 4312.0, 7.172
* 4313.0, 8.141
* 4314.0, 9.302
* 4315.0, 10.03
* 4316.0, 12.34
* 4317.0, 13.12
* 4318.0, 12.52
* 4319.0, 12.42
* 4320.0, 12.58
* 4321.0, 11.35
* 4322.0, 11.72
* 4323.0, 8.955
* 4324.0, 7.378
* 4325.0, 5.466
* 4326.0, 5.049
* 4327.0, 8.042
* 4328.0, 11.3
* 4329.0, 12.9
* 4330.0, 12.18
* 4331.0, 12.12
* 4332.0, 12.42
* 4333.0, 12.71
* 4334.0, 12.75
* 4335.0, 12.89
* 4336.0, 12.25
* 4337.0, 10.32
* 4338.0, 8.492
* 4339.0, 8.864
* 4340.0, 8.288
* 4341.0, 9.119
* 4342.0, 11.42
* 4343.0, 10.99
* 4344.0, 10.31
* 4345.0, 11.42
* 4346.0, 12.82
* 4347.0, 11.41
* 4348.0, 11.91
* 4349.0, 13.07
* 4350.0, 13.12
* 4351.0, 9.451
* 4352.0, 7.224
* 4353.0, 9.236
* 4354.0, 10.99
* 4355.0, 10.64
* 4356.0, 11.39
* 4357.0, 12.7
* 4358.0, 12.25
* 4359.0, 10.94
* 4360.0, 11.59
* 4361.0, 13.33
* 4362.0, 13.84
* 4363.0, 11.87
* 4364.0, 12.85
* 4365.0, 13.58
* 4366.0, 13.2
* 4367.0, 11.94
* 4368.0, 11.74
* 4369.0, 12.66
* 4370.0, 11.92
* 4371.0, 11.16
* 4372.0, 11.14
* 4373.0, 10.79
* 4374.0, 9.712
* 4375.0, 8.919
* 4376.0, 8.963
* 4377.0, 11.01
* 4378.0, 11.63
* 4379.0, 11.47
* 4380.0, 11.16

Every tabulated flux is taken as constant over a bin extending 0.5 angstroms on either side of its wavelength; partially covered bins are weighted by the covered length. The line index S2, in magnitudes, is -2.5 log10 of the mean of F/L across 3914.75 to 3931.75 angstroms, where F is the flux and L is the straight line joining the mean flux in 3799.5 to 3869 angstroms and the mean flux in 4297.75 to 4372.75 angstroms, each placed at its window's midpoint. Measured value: 0.17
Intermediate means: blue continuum 3.23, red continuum 10.1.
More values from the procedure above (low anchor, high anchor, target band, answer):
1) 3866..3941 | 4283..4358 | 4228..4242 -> -0.07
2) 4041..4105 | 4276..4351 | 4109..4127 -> -0.14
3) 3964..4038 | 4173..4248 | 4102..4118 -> -0.18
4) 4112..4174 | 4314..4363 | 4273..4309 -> 0.33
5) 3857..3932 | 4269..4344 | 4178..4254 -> -0.13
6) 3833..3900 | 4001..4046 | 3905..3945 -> 0.34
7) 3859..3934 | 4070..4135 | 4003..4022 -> -0.24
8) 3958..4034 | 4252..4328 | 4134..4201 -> -0.16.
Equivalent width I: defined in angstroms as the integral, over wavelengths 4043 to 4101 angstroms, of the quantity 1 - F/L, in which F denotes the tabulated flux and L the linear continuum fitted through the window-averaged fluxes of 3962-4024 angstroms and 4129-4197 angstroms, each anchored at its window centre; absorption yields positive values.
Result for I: -4.5 angstroms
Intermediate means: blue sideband 6.96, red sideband 8.94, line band 8.51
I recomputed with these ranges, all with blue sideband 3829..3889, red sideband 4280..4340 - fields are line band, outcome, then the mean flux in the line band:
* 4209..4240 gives -2.9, 8.5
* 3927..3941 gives 6.4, 2.22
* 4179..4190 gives -2.2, 8.75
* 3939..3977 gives 3.6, 3.93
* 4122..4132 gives -4.5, 9.45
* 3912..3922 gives -3.9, 5.33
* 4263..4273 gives -0.6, 8.83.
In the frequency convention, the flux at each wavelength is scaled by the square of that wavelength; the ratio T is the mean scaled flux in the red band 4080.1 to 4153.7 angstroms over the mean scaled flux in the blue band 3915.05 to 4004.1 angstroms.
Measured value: 2.05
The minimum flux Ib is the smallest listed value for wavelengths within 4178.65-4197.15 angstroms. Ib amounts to 6.28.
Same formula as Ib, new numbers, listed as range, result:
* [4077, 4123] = 7.096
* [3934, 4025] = 0.8378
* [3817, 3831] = 1.554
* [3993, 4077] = 3.295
